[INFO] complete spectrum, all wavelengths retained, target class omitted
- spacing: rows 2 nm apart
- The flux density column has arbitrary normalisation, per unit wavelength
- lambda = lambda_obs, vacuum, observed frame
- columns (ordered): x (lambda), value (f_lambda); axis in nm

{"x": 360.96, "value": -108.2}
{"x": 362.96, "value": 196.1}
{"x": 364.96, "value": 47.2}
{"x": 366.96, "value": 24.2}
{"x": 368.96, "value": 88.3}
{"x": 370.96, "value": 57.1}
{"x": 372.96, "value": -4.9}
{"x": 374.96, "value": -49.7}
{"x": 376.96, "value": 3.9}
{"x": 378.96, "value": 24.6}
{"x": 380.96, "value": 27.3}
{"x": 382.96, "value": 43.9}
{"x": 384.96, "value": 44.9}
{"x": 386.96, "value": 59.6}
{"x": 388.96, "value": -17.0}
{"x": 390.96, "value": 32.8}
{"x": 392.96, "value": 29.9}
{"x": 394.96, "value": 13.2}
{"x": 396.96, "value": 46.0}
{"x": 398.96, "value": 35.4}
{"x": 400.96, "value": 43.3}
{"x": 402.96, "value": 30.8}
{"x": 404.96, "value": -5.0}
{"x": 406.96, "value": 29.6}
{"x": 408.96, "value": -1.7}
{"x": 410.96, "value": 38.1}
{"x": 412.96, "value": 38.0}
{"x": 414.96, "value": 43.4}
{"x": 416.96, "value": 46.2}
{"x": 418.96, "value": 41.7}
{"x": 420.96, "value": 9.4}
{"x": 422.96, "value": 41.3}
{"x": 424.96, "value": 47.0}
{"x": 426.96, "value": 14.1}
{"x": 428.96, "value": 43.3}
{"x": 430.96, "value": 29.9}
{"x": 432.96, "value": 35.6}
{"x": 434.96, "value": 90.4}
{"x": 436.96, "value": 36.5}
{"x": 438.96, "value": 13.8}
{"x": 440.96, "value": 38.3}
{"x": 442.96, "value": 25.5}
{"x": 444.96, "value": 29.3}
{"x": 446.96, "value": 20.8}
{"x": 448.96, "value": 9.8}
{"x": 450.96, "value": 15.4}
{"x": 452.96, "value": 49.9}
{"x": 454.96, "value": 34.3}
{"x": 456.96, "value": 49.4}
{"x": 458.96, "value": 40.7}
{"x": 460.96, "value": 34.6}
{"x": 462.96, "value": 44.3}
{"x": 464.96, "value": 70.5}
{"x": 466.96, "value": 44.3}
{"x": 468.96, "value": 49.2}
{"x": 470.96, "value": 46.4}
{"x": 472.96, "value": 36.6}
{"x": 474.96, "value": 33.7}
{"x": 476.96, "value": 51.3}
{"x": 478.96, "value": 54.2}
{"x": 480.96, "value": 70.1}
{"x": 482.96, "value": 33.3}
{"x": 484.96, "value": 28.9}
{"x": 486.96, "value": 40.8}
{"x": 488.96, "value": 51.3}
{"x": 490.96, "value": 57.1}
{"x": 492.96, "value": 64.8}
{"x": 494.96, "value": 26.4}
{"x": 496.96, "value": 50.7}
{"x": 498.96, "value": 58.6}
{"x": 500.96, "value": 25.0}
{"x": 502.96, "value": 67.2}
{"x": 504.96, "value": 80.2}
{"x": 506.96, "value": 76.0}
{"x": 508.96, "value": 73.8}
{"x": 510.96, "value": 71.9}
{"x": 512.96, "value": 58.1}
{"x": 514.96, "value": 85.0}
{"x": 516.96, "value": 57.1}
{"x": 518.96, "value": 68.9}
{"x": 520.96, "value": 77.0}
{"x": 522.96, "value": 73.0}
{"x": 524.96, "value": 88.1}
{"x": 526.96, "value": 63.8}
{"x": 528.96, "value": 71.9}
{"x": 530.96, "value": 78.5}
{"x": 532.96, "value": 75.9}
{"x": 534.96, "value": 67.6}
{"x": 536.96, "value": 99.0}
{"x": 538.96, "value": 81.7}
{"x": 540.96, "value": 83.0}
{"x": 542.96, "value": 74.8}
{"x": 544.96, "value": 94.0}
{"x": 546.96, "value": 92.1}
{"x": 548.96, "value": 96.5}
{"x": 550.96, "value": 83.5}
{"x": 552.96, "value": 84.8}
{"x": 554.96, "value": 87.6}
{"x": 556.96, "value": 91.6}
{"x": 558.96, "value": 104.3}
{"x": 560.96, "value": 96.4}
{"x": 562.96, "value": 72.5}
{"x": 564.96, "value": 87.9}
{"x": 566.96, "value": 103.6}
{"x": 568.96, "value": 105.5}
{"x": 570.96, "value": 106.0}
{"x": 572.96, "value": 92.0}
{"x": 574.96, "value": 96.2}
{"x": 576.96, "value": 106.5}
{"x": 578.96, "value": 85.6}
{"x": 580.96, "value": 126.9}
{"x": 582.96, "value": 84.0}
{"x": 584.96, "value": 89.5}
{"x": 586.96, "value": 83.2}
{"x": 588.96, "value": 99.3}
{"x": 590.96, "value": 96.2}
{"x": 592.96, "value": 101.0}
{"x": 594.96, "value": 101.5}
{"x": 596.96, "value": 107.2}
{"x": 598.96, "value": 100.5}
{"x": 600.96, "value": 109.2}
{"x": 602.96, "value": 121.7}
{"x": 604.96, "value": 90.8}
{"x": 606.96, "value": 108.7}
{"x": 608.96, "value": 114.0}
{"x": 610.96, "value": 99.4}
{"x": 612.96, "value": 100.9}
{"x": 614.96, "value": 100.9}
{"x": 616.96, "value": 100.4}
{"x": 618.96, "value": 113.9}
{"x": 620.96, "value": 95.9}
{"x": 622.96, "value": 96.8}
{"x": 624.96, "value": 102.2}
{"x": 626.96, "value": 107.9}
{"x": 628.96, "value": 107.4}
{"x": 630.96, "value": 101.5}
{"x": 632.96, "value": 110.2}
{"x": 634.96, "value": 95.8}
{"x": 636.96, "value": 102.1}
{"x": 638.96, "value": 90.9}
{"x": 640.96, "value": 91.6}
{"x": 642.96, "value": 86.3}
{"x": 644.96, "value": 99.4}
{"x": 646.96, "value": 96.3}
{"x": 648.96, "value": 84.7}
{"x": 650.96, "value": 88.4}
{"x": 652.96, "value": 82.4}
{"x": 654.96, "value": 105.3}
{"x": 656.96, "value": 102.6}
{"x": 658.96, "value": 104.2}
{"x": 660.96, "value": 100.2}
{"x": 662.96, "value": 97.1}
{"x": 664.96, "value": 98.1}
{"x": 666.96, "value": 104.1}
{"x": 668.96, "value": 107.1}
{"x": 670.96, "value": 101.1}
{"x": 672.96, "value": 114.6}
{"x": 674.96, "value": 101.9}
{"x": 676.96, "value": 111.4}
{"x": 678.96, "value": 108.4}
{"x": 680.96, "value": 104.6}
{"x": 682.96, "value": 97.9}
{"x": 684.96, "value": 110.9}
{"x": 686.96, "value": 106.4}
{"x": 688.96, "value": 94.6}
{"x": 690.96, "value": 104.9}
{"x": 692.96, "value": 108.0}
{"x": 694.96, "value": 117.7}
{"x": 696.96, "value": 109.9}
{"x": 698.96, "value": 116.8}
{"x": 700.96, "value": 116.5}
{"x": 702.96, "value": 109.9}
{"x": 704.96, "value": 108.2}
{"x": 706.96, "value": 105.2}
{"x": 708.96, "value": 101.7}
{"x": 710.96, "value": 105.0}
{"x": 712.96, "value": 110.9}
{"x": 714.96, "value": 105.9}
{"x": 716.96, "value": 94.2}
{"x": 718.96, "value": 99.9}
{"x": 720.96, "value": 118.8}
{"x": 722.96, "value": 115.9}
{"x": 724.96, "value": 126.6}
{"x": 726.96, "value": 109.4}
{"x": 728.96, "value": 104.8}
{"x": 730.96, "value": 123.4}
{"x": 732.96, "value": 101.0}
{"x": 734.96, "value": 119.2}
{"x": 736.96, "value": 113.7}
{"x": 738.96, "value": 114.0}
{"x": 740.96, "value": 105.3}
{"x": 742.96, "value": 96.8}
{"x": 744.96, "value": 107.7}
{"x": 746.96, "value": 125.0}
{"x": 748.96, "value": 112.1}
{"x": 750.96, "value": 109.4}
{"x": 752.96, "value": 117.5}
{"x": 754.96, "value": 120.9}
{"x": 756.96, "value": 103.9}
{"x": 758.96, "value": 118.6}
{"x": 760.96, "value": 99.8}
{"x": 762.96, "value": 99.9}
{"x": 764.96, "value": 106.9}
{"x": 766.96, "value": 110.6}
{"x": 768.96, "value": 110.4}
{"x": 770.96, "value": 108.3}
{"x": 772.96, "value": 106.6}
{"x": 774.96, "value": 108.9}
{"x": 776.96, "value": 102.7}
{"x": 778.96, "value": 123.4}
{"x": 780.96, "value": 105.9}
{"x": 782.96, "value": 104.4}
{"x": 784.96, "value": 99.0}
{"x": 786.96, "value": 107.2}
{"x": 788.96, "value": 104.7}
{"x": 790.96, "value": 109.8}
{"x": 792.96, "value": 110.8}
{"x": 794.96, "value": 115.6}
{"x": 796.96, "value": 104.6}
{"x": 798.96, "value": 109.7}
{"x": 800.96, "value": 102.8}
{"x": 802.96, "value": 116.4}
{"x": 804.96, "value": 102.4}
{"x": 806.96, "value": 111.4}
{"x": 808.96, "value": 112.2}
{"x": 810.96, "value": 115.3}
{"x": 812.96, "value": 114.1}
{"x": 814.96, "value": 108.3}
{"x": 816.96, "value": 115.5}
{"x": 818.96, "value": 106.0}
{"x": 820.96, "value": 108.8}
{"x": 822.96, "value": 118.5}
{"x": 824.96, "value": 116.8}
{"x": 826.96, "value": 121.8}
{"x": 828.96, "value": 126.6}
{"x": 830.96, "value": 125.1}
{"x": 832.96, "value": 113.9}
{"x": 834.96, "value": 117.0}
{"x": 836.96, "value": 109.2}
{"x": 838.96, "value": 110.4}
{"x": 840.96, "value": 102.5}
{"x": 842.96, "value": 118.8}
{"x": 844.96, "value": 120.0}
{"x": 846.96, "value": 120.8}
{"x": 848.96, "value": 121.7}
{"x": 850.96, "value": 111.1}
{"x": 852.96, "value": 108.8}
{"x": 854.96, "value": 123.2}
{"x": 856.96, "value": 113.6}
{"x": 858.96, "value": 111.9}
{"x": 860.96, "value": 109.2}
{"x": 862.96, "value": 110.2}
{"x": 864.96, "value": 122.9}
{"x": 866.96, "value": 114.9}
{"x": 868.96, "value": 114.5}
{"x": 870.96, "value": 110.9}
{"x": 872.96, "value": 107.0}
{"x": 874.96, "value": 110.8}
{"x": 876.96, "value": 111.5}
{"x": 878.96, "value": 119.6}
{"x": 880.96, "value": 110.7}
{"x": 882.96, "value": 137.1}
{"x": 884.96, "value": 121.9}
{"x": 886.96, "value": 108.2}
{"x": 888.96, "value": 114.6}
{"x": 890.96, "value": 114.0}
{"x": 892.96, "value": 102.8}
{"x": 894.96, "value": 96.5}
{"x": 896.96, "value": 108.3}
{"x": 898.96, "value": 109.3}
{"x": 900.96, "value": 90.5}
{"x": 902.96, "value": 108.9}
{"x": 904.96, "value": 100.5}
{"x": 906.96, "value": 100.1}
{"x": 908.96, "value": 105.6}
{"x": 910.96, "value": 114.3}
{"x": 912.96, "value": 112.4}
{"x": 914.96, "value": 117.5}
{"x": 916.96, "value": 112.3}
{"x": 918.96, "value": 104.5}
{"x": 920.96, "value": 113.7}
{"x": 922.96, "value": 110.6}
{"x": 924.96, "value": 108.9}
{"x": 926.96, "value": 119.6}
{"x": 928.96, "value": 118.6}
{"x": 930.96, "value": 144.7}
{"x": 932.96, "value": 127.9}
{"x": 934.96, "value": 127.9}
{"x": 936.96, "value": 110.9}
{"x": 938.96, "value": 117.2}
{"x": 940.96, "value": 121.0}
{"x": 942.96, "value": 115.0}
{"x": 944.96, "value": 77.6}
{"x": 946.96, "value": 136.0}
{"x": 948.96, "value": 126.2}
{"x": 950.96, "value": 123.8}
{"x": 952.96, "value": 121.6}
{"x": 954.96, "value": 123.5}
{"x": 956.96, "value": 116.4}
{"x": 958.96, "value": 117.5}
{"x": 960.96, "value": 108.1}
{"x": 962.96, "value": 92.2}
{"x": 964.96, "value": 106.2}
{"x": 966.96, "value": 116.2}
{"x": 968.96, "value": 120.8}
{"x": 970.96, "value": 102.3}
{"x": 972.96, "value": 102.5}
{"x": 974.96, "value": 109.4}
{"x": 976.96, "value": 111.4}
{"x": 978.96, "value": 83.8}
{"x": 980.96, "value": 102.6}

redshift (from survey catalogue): 0.26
